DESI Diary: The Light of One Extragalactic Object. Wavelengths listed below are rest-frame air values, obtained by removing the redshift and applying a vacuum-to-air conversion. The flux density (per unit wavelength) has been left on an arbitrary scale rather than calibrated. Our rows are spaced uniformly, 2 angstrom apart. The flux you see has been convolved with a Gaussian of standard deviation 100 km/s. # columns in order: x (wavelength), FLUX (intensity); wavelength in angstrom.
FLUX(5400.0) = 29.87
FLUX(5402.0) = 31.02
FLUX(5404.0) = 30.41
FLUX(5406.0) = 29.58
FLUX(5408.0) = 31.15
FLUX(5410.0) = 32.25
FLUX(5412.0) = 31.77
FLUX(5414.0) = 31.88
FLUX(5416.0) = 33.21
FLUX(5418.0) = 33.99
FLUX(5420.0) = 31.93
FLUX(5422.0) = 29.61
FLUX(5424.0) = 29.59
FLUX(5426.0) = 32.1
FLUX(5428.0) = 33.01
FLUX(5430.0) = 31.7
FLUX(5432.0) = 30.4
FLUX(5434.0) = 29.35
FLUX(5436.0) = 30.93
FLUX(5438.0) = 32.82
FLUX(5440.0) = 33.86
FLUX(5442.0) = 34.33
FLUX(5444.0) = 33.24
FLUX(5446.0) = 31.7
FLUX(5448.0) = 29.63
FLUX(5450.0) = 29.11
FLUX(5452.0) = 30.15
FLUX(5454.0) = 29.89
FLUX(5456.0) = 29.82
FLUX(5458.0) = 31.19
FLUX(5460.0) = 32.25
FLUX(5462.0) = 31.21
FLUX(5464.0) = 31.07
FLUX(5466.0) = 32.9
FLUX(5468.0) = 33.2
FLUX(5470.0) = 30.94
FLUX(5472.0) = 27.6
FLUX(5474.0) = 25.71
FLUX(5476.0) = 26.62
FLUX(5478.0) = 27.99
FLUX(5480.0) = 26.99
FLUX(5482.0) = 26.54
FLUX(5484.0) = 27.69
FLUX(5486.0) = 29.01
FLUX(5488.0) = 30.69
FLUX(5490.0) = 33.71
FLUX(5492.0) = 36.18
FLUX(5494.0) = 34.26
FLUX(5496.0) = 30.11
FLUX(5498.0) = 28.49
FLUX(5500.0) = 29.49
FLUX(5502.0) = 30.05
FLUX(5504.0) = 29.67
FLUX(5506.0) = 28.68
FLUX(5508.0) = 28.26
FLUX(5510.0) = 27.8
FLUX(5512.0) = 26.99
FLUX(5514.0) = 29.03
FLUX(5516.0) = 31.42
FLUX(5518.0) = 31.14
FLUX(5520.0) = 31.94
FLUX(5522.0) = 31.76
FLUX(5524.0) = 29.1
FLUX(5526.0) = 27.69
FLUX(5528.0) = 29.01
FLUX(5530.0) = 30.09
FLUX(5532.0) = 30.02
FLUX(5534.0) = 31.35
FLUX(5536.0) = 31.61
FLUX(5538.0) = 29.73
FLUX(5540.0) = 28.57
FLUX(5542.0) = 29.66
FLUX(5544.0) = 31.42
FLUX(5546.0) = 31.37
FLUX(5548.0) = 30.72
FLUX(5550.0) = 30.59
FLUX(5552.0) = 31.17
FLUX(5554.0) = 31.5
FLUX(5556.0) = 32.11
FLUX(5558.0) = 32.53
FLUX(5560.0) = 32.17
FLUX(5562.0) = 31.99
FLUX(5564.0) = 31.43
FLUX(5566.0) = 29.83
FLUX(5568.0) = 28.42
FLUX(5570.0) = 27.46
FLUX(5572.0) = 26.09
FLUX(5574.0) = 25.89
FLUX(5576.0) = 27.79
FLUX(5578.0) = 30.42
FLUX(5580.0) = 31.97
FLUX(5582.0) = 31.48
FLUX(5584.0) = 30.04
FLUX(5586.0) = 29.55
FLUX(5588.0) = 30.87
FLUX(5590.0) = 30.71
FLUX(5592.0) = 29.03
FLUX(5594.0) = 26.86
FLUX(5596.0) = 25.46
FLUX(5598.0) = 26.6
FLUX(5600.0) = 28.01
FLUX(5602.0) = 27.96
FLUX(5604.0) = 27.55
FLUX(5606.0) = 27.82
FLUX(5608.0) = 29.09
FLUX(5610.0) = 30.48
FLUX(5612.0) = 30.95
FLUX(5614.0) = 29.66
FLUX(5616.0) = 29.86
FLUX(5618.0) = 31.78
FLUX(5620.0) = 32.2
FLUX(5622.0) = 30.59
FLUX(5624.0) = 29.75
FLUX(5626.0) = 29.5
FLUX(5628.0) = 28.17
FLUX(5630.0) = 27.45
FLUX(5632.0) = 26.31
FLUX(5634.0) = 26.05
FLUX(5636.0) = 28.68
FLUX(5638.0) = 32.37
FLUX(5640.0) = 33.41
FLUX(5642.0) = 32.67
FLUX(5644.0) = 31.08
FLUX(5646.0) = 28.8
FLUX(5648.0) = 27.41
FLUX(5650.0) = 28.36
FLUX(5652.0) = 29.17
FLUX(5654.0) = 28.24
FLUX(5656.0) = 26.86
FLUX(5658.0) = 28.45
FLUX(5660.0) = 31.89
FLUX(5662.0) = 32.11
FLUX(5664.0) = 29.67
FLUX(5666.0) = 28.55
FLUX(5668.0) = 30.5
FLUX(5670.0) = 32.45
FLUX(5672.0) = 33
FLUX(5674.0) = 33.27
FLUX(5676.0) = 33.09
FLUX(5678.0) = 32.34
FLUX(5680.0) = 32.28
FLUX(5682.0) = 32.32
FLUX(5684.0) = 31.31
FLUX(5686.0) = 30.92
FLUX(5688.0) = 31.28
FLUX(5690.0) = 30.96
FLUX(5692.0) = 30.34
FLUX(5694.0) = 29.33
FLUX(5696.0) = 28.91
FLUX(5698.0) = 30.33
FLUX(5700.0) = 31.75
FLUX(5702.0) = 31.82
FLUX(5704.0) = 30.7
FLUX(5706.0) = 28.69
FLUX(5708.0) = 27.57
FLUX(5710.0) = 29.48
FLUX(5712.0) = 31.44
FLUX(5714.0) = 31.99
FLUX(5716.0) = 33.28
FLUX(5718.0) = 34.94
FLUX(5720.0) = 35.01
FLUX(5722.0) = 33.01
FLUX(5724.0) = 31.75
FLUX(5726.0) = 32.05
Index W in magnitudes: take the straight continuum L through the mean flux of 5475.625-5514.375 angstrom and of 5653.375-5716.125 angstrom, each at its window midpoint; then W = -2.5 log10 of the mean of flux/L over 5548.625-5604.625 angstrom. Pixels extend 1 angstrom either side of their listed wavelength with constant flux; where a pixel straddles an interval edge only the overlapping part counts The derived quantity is 0.019 mag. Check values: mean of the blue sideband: 29.5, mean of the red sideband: 30.8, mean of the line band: 29.5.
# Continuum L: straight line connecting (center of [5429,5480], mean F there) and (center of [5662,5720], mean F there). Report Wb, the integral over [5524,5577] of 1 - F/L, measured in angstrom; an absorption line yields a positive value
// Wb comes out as 1.5 angstrom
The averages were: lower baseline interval 30.6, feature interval 30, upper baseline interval 31.2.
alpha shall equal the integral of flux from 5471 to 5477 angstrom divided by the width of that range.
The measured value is 26.6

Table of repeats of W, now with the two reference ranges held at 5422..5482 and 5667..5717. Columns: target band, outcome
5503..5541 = 0.04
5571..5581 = 0.09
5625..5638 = 0.11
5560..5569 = 0.01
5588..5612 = 0.09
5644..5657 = 0.10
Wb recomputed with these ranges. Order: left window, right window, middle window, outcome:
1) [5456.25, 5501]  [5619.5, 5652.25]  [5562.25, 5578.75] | 0.68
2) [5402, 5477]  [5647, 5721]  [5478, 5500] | 0.57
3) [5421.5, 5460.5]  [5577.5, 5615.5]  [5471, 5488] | 1.80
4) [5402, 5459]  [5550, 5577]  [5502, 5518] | 0.75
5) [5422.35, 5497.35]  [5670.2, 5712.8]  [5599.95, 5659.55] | 3.11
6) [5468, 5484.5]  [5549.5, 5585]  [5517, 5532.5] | -0.54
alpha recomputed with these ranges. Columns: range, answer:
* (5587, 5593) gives 30.2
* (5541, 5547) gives 30.8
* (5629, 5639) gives 28.2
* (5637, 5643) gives 32.8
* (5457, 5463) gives 31.6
